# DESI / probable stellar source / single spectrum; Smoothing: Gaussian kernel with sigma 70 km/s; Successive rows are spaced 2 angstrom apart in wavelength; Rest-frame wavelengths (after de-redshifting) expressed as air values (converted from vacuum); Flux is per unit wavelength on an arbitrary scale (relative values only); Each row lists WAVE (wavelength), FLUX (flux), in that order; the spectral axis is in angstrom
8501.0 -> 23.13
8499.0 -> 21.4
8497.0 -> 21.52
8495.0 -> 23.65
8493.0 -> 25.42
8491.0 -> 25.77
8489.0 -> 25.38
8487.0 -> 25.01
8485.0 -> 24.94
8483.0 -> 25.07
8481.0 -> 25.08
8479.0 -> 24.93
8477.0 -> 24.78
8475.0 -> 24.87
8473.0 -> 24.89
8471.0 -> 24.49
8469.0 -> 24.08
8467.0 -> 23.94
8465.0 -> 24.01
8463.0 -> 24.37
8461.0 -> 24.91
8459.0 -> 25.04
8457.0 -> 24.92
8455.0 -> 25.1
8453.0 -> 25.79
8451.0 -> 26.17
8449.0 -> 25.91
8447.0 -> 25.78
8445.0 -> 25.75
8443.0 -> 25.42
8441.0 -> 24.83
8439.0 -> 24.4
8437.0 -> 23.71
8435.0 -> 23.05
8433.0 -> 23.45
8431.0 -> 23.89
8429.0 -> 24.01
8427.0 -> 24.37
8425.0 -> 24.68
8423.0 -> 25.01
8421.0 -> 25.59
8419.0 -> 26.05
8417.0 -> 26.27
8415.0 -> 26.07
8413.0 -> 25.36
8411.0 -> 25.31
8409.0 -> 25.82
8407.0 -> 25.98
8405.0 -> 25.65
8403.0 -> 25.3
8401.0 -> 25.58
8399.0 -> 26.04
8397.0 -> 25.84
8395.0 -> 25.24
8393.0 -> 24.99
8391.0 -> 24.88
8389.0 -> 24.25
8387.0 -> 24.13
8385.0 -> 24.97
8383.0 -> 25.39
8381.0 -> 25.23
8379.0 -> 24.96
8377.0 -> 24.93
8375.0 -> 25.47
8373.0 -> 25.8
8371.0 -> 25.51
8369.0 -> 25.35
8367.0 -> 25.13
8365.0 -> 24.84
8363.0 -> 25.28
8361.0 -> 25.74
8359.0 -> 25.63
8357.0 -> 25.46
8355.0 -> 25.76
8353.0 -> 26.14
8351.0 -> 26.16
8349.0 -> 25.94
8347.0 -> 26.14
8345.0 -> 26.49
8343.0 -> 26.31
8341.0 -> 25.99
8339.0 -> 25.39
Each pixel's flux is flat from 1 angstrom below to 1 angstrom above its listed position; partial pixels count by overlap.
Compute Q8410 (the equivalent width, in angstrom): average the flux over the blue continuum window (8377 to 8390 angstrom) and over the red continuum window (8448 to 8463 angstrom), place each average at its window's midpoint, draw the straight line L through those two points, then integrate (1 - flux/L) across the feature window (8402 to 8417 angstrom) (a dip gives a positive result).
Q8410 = -0.4 angstrom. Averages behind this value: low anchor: 24.8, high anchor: 25.3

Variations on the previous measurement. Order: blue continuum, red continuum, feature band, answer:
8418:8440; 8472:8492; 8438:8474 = -0.38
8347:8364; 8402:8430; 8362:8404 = 0.67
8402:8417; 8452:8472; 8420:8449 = 0.67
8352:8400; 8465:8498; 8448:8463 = -0.35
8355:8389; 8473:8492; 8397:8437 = 0.09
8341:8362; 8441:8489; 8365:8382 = 0.34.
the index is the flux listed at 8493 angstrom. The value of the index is 25.42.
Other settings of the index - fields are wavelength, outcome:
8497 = 21.52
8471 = 24.49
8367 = 25.13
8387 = 24.13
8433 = 23.45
